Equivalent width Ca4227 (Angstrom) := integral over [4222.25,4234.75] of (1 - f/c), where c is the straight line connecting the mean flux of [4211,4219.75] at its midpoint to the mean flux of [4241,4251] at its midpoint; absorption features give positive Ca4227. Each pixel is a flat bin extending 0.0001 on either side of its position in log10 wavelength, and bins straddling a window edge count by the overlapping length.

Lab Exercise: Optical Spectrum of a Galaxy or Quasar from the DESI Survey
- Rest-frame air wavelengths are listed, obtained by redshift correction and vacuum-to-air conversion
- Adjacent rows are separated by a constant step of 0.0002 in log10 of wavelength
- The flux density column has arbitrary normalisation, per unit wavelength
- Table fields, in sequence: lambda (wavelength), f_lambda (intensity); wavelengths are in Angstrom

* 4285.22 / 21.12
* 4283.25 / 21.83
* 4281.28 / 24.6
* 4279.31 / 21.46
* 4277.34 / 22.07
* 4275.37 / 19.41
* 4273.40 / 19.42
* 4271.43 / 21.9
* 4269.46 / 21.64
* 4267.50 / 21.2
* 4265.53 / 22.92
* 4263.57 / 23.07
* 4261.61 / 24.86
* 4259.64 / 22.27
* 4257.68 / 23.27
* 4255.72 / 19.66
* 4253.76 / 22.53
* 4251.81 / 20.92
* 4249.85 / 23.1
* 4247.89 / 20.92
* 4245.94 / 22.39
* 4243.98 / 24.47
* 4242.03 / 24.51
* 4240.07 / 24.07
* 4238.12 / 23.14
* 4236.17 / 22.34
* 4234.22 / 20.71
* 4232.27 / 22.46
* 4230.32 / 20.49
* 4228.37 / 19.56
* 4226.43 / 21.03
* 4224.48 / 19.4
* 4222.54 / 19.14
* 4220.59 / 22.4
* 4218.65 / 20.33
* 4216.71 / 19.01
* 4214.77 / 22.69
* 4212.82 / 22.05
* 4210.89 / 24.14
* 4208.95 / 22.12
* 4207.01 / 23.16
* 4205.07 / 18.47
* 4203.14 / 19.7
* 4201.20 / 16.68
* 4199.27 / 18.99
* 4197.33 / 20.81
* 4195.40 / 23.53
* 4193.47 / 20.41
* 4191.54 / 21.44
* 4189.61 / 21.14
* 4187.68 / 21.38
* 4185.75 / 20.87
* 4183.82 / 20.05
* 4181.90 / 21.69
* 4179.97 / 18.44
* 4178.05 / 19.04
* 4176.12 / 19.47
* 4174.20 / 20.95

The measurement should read 0.9 Angstrom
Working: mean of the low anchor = 21.4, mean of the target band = 20.5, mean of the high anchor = 23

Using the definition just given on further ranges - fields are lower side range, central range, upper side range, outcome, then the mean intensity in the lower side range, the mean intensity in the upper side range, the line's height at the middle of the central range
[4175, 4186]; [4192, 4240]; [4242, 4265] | 0.4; 19.9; 22.6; 21.2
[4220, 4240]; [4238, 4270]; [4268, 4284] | -1.9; 21.2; 21.5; 21.4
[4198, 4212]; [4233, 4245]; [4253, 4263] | -0.8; 20.5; 22.5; 21.8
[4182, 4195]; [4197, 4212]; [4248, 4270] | 0.6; 21.1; 22.3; 21.3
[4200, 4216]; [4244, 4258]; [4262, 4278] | -0.3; 21.1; 21.6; 21.4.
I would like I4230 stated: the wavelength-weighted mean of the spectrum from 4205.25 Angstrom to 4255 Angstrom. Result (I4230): 21.8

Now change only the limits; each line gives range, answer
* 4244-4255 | 22.1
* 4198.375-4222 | 20.8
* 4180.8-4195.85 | 21.2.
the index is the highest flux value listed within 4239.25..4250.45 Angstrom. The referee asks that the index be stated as 24.51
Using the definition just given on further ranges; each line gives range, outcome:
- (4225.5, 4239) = 23.14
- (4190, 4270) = 24.86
